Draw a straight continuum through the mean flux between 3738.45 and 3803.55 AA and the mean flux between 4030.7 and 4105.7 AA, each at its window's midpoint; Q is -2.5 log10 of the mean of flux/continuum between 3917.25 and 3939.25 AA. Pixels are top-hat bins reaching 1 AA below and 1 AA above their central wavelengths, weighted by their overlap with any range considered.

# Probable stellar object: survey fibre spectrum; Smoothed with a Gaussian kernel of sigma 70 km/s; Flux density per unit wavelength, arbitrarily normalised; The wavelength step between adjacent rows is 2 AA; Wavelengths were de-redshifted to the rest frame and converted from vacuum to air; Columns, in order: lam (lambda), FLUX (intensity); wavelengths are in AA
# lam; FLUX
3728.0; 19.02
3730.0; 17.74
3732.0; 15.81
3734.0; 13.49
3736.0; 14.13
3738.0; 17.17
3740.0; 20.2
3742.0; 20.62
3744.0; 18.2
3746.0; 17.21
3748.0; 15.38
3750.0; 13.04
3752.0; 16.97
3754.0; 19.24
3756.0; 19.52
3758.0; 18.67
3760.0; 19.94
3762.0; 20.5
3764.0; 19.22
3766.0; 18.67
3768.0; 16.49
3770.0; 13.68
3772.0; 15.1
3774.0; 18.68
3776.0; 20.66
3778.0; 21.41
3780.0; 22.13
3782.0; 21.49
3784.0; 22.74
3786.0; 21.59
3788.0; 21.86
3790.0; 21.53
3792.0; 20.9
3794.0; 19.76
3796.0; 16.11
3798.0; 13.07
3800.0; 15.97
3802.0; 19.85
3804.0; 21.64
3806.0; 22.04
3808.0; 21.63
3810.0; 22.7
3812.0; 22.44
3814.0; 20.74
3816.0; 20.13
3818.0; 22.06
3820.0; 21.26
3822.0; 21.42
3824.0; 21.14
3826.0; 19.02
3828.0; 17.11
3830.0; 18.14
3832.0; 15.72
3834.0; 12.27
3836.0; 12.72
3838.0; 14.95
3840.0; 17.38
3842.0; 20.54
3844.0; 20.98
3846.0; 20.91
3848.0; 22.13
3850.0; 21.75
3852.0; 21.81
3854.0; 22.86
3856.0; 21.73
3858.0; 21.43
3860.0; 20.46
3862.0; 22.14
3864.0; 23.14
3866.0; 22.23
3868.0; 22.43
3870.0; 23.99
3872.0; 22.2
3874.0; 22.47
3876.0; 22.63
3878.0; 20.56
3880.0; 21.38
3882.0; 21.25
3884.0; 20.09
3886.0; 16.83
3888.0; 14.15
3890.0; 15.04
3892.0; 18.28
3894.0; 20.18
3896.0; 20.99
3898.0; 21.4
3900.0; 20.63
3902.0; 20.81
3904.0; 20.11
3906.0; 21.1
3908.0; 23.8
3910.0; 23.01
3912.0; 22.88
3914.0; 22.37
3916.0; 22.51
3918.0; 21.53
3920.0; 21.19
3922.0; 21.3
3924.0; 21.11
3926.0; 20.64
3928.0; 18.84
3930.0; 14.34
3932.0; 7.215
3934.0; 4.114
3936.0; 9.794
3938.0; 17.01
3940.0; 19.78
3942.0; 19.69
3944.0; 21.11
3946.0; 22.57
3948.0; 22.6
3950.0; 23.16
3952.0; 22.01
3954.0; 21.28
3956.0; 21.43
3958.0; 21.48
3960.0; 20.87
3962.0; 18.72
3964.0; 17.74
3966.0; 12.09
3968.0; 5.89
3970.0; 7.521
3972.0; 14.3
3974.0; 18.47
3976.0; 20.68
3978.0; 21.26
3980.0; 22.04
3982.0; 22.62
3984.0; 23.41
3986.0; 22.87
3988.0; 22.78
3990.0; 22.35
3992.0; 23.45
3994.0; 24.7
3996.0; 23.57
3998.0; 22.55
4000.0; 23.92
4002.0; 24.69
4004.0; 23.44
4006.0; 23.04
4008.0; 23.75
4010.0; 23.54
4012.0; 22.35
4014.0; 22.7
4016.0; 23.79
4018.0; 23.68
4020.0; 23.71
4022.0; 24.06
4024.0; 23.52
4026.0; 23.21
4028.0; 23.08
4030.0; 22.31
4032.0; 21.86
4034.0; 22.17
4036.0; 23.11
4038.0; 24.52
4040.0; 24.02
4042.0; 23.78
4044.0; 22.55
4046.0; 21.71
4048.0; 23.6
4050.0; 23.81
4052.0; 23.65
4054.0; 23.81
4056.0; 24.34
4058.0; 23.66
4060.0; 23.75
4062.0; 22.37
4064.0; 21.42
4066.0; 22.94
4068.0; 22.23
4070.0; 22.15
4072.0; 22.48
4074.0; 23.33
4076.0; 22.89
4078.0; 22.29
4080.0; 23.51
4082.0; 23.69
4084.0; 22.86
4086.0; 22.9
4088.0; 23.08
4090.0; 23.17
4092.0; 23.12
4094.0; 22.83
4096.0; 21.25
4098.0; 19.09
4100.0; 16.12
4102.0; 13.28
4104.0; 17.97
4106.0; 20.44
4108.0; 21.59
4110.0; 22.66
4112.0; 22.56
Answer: 0.27 mag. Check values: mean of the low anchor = 18.8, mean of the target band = 16.1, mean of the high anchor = 22.3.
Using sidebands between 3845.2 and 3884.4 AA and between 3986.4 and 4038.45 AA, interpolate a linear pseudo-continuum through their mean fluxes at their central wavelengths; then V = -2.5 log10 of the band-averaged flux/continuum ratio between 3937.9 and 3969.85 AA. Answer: 0.20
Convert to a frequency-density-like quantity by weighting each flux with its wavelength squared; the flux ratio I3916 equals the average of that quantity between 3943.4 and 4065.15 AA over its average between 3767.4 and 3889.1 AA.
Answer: 1.2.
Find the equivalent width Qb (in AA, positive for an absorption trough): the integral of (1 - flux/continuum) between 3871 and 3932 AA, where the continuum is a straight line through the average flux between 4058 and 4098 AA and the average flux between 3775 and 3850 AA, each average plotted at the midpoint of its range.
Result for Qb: 1.4 AA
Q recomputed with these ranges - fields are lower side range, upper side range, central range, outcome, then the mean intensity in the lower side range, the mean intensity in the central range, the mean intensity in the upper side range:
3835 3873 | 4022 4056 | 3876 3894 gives 0.133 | 20.8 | 18.8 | 23.2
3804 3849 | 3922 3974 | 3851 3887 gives -0.161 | 19.5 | 21.6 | 17.1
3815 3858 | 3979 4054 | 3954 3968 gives 0.220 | 19.4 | 18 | 23.2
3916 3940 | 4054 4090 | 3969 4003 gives -0.112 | 16.5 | 21.2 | 23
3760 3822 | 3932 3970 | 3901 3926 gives -0.212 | 19.9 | 21.8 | 17.3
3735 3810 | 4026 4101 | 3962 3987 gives 0.229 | 18.9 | 17.5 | 22.7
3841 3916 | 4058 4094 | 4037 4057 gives -0.046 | 21.1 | 23.6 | 22.9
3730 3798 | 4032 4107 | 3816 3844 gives 0.064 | 18.5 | 18.2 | 22.3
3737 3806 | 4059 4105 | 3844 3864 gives -0.112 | 18.8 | 21.7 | 21.7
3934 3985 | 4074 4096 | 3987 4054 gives -0.134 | 18.4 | 23.3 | 23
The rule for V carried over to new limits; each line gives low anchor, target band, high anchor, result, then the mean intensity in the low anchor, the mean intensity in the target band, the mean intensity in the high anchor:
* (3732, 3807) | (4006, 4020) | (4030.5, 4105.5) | -0.082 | 18.6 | 23.3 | 22.3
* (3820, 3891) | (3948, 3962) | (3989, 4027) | 0.033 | 19.9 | 21.6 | 23.5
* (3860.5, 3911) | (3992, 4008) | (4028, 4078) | -0.065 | 20.8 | 23.7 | 23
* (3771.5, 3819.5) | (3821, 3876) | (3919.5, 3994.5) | -0.021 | 20.3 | 20.2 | 18.7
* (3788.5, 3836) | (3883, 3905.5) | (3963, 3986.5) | -0.042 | 19.3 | 19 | 17.3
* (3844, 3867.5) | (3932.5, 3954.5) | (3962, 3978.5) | -0.115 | 21.8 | 18.1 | 14.8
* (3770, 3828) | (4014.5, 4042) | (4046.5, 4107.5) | -0.077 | 20.2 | 23.3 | 22.1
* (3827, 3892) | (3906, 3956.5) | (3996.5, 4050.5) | 0.099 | 19.8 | 19.4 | 23.3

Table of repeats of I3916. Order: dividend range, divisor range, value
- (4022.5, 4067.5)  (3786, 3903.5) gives 1.28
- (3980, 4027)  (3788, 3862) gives 1.30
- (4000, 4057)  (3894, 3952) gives 1.26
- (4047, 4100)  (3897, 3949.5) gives 1.27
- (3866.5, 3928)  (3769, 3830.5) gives 1.10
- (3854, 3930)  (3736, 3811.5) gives 1.17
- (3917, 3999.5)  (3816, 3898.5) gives 1.01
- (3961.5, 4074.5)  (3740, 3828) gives 1.27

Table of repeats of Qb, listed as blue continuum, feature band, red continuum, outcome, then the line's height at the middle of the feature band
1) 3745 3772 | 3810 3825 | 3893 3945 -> -2.75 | 18.1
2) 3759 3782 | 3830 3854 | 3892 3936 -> 0.77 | 19.1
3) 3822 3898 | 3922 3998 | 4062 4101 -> 7.62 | 20.9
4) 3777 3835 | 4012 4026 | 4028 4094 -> -0.59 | 22.5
